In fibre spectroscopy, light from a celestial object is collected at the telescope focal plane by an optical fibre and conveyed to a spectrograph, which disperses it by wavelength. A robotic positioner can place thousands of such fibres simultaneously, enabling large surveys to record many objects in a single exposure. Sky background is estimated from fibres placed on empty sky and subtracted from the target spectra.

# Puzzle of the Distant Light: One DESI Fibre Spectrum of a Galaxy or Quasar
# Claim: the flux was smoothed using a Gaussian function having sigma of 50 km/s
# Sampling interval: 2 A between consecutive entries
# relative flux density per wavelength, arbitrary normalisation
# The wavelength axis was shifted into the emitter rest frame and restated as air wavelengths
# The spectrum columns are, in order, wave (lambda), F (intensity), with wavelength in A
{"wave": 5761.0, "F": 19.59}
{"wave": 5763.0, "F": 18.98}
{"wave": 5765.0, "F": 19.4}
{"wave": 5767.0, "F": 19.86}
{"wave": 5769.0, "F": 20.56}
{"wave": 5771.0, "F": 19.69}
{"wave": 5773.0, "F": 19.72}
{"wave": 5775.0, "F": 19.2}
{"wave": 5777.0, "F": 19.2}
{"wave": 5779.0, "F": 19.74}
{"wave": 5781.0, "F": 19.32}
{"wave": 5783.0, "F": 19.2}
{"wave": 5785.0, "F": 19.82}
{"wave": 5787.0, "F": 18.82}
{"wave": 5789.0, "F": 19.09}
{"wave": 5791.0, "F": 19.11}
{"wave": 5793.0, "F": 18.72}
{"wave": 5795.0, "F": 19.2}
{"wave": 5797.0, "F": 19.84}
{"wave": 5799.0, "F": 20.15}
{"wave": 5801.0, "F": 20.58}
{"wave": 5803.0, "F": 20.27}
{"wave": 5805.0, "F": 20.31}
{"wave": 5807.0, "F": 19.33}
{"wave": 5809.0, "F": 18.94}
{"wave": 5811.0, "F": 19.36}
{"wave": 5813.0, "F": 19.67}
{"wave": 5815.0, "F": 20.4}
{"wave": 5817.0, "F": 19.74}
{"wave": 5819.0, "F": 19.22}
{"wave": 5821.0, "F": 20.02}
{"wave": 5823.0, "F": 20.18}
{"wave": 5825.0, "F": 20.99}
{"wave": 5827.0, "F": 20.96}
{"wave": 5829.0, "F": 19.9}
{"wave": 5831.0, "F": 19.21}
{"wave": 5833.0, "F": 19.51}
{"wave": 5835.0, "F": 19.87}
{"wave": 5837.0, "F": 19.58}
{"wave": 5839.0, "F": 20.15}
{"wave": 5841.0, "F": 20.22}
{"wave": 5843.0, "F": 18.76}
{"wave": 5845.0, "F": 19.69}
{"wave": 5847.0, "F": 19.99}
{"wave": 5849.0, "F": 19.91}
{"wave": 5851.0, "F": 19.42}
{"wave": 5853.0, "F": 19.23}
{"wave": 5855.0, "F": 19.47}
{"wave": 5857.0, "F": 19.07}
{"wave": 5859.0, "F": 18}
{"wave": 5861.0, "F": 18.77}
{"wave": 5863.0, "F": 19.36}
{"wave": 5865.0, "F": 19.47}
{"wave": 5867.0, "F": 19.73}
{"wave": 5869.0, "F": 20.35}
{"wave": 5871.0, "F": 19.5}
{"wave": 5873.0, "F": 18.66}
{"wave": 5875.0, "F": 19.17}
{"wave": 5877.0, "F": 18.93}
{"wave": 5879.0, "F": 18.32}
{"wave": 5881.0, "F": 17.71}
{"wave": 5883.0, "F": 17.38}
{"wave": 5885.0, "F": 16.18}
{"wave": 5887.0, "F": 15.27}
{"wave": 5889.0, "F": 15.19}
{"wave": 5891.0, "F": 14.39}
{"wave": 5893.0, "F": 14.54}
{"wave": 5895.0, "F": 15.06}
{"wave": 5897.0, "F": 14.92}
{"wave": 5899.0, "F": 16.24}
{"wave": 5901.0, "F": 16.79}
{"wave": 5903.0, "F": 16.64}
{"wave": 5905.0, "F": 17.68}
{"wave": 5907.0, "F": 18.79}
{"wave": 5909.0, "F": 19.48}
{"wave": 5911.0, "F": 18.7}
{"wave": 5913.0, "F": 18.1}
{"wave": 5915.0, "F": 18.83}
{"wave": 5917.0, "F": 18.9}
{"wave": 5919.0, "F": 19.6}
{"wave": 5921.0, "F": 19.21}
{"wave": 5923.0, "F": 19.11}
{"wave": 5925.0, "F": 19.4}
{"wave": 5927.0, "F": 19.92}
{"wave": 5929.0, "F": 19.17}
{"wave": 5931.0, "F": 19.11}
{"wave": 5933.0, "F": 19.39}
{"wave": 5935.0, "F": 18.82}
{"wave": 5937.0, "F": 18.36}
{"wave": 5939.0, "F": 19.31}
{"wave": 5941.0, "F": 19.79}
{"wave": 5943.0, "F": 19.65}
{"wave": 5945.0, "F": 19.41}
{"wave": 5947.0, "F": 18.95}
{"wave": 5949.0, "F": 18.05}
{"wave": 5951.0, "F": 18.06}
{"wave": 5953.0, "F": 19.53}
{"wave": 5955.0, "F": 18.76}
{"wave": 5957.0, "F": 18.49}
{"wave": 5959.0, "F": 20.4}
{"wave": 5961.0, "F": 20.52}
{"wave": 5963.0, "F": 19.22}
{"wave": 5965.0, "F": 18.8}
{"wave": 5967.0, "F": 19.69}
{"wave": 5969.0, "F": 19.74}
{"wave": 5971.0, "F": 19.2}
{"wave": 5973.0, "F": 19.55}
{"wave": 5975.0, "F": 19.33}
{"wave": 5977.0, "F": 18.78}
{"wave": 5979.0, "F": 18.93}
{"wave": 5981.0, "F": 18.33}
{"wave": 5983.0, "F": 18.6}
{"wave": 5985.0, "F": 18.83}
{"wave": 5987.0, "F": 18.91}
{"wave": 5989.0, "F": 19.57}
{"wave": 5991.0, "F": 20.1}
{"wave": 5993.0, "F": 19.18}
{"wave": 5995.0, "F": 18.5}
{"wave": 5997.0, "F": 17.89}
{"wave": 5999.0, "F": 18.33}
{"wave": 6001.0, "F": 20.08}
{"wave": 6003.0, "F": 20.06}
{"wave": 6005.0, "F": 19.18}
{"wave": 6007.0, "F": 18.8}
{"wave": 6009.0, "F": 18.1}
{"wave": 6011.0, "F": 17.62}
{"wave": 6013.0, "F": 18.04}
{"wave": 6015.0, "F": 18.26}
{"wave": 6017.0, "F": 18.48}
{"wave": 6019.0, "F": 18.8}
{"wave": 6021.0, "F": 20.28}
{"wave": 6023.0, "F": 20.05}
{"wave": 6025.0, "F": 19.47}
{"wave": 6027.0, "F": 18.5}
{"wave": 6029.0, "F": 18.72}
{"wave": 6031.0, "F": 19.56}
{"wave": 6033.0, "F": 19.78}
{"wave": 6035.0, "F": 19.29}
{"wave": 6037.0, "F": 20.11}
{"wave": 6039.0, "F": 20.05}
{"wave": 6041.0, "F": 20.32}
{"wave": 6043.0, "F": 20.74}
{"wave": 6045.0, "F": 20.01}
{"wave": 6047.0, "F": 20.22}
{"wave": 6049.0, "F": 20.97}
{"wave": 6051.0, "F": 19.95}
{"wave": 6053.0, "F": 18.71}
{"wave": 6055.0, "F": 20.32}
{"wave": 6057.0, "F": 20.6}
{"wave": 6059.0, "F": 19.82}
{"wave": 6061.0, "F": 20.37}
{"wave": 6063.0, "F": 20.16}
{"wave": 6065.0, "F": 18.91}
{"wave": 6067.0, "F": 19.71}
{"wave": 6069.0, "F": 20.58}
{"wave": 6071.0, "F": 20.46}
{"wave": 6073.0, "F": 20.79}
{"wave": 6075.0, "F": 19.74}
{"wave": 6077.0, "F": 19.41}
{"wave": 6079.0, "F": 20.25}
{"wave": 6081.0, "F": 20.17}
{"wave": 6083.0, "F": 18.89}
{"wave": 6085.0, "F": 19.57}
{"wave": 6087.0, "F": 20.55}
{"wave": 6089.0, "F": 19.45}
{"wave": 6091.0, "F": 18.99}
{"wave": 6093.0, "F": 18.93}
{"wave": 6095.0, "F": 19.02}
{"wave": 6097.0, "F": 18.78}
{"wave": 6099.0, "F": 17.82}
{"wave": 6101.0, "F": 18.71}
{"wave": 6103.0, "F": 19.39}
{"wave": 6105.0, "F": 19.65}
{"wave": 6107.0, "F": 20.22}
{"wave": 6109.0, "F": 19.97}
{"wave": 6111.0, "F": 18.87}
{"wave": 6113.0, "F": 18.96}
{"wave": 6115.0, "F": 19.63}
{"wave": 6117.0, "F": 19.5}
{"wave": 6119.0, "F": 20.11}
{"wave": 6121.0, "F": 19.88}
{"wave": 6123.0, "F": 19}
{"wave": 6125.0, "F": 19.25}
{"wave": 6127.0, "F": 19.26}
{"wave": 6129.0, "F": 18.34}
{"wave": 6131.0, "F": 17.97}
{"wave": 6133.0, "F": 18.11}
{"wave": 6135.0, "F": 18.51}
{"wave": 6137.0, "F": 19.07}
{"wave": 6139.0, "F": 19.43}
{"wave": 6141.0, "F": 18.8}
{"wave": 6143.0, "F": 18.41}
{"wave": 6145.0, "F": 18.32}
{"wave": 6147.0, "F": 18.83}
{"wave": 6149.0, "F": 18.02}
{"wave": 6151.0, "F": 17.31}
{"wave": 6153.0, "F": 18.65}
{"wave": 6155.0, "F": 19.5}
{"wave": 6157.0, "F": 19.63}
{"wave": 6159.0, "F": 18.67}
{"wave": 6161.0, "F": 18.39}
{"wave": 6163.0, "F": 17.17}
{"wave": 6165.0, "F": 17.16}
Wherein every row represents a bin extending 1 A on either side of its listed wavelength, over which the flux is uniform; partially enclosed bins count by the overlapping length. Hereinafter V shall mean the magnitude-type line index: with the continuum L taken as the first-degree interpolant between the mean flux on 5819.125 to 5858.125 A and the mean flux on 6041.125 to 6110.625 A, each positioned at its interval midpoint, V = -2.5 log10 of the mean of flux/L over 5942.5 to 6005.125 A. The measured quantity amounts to 0.03 mag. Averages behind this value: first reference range 19.8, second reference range 19.8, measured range 19.1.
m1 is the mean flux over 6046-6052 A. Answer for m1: 20.4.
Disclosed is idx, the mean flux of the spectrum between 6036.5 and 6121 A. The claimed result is 19.7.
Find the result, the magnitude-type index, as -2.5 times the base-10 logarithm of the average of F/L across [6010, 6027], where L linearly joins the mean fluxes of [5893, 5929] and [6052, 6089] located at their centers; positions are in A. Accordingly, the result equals 0.03 mag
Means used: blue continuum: 18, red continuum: 19.9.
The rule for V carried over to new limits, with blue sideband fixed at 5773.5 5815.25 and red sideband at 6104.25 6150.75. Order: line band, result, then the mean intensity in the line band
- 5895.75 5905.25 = 0.19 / 16.3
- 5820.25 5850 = -0.03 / 19.9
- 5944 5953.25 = 0.03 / 18.7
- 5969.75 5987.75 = 0.02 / 19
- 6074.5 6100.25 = -0.01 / 19.3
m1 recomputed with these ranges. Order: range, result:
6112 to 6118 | 19.4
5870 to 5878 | 19.1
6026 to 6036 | 19.2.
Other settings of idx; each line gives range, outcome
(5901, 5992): 19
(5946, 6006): 19.1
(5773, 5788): 19.4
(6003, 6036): 19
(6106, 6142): 19.2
